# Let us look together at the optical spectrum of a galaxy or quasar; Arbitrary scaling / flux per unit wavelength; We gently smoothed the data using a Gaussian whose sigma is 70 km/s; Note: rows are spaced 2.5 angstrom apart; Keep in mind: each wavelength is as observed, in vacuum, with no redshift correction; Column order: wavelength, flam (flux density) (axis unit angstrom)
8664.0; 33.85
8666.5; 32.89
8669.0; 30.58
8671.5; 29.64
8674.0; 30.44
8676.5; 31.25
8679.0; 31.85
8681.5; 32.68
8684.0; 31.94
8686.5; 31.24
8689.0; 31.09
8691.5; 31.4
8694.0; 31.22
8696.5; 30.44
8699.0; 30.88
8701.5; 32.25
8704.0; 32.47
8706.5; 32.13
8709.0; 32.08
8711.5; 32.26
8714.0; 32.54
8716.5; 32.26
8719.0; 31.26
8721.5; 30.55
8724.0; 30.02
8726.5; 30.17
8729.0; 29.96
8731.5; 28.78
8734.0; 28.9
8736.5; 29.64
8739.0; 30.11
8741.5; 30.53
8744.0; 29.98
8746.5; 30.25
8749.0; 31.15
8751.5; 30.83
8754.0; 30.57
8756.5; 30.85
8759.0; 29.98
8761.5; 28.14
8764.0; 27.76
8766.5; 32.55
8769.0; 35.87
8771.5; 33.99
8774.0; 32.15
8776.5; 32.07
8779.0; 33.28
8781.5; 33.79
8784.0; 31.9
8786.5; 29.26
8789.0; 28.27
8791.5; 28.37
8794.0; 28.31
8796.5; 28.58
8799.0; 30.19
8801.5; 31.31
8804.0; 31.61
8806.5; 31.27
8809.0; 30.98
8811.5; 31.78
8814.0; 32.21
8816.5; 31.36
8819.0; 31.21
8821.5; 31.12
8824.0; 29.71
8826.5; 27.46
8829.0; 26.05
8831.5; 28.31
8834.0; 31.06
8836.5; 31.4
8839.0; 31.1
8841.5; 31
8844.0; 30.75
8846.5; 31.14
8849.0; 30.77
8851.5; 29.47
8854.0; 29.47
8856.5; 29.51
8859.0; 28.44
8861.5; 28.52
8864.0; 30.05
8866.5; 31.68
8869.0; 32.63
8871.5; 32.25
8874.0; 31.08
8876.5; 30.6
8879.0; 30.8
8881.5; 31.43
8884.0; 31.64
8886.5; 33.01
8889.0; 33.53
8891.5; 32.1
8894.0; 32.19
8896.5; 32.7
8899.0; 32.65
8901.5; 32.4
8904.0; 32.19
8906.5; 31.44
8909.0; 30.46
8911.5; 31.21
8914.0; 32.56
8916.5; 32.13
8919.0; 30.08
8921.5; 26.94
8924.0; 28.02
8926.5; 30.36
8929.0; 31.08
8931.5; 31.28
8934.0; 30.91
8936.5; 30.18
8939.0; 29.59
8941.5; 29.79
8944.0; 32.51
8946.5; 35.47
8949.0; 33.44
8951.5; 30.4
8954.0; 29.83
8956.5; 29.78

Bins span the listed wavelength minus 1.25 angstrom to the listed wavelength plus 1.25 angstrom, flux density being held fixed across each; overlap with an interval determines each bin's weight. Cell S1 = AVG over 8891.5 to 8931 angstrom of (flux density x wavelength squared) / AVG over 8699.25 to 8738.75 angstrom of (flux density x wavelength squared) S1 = 1.05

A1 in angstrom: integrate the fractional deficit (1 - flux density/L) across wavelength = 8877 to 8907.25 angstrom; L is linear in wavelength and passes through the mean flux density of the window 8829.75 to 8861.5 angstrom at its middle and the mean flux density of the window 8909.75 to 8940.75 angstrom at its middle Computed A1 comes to -1.9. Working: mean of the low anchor 30.1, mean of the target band 32.1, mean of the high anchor 30.4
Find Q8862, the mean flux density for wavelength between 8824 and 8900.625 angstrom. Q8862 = 30.8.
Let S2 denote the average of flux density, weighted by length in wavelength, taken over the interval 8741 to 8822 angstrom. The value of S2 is 31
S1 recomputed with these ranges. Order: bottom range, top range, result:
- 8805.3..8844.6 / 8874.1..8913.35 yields 1.06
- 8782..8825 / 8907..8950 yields 1.04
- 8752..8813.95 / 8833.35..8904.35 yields 1.03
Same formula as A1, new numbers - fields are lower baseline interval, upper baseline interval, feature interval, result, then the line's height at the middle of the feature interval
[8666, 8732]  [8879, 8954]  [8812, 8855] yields 1.5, 31.4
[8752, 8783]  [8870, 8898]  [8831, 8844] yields 0.5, 31.9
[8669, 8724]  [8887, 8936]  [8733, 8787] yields 0.5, 31.4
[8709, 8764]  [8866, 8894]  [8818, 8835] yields 1.2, 31.3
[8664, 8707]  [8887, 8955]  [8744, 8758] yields 0.4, 31.4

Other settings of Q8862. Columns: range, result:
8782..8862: 30.1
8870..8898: 32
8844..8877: 30.4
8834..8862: 30.2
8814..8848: 30.2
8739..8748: 30.3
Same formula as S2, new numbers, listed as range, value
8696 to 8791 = 31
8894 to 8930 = 31.1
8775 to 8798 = 30.4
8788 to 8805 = 29.5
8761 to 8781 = 32.2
